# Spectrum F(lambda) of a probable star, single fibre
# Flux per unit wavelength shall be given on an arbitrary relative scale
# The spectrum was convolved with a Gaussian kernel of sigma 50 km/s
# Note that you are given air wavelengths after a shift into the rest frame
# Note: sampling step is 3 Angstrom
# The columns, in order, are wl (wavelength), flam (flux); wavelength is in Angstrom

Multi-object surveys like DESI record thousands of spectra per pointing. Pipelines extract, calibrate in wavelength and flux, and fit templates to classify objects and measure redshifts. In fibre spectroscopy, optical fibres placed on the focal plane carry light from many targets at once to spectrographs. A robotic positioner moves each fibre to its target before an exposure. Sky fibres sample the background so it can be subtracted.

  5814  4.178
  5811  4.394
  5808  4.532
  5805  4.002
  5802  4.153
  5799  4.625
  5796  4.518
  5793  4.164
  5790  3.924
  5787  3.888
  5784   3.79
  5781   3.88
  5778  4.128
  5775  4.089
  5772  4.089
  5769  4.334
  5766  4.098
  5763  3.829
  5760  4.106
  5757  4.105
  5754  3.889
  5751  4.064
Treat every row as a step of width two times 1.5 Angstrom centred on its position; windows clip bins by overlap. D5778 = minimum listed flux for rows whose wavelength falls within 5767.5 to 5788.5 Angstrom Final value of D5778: 3.79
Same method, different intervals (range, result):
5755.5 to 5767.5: 3.829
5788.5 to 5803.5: 3.924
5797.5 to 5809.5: 4.002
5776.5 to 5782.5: 3.88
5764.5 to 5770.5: 4.098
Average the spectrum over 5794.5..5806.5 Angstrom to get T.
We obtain 4.32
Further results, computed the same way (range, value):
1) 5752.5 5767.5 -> 4.01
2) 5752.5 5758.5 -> 4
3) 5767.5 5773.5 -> 4.21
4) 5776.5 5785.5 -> 3.93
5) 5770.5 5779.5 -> 4.1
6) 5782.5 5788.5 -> 3.84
